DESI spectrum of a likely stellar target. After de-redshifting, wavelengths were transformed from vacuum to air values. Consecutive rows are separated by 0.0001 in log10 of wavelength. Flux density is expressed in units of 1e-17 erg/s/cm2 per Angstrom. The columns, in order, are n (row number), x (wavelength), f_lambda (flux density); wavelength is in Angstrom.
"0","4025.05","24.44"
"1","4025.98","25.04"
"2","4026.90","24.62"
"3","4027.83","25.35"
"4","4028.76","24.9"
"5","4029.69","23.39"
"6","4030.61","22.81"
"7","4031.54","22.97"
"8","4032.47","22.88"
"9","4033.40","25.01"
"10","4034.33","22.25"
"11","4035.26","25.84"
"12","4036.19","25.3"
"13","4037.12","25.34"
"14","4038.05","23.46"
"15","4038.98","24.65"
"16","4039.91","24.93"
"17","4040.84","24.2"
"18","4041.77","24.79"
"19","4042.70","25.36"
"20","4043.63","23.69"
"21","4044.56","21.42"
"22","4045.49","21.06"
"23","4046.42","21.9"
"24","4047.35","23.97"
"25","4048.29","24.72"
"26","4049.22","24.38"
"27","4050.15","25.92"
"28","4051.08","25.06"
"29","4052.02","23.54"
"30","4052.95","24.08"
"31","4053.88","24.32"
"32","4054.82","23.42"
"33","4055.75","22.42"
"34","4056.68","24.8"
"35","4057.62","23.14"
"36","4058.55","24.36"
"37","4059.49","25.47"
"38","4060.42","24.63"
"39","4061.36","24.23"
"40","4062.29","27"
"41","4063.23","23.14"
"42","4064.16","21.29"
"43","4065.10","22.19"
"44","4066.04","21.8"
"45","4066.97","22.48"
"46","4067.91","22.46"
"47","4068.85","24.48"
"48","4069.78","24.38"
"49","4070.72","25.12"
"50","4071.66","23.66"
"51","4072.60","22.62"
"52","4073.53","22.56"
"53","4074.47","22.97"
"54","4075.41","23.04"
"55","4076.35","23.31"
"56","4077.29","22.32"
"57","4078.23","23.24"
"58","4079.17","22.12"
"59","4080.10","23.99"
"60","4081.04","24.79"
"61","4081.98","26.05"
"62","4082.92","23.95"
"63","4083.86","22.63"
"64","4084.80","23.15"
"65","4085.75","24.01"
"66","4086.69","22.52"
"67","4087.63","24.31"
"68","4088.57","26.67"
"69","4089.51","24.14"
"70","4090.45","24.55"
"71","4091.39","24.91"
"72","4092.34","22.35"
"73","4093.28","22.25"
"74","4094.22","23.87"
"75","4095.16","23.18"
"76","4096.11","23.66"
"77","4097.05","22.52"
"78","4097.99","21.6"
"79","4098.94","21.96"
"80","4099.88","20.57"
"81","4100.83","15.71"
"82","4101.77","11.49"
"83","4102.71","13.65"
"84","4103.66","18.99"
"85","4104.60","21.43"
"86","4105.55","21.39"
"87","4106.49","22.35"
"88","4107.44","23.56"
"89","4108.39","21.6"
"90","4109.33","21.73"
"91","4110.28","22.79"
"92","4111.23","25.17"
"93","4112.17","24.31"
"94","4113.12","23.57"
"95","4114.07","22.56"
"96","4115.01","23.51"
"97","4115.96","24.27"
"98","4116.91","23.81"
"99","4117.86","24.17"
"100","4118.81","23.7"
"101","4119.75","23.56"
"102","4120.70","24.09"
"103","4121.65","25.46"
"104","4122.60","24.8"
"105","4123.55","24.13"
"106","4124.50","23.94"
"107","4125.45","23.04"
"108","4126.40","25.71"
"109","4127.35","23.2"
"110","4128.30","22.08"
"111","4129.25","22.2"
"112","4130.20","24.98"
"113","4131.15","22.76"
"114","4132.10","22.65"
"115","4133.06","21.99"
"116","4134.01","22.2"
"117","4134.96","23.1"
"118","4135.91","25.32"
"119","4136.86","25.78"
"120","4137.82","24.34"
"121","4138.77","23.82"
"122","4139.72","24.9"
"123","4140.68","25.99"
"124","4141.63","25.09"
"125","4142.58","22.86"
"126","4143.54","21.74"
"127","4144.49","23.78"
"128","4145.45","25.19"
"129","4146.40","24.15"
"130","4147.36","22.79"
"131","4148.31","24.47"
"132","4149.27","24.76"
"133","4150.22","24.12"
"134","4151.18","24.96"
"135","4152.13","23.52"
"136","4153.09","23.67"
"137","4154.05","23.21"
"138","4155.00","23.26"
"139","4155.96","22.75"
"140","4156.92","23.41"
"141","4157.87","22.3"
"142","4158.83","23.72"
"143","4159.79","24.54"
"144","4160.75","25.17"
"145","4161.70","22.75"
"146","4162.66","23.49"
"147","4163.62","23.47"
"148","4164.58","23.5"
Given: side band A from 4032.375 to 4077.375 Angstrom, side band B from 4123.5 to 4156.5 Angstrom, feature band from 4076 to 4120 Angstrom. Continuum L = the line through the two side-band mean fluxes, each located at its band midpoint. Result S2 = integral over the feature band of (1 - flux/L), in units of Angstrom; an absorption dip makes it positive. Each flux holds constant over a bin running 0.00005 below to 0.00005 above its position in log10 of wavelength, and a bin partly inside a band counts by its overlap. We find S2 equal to 2.2 Angstrom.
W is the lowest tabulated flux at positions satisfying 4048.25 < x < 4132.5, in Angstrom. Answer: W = 11.49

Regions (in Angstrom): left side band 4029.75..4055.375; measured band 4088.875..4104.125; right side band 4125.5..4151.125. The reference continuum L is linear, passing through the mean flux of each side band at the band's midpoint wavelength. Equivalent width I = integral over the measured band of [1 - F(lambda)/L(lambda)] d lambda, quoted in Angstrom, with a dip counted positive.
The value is 1.8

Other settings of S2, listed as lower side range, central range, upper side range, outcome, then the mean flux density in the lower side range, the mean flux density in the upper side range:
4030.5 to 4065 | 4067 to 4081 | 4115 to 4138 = 0.3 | 24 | 23.8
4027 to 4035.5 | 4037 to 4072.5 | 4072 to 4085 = -0.3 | 23.9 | 23.4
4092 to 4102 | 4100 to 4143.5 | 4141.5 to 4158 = -1.0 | 21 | 23.7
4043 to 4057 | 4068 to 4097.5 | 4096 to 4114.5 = -2.1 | 23.7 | 21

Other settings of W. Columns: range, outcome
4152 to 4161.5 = 22.3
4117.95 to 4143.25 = 21.99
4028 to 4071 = 21.06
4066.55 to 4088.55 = 22.12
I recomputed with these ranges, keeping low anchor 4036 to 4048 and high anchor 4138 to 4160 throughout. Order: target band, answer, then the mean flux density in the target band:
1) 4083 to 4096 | 0.1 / 23.7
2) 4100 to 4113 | 1.9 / 20.4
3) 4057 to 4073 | 0.1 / 23.7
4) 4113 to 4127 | -0.1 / 24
